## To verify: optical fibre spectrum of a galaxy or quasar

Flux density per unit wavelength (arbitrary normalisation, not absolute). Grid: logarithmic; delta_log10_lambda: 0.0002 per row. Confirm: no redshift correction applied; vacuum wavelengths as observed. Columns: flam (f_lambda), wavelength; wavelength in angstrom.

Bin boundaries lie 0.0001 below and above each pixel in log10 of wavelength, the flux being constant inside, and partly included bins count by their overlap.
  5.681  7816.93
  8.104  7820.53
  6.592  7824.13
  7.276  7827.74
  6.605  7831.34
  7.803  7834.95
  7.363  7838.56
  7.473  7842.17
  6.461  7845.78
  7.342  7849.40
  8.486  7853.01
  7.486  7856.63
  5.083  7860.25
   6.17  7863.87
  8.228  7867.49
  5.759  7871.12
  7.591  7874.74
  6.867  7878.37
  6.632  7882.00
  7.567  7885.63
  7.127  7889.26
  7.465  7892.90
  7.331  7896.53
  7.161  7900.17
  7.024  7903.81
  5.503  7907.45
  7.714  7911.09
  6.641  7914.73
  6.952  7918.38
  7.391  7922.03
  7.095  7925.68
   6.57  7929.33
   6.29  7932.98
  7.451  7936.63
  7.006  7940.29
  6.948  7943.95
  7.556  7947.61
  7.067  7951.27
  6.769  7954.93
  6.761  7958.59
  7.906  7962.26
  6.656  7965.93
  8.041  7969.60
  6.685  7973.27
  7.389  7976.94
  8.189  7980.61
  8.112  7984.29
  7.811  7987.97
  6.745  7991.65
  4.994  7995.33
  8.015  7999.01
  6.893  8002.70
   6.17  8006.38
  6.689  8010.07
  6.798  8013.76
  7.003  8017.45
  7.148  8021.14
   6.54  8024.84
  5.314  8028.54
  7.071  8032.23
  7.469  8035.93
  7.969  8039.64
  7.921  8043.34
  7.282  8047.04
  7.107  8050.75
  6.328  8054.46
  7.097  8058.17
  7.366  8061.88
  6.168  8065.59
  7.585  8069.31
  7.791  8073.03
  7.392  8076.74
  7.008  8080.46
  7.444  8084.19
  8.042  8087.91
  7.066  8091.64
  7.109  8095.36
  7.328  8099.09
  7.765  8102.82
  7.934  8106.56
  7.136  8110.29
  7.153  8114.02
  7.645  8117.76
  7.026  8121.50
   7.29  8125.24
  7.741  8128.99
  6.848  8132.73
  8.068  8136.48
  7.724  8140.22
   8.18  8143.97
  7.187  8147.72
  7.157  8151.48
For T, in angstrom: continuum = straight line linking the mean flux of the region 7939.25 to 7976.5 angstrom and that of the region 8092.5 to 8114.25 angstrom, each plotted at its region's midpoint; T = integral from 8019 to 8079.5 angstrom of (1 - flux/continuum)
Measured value 1.8 angstrom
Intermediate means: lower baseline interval 7.15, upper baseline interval 7.41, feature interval 7.1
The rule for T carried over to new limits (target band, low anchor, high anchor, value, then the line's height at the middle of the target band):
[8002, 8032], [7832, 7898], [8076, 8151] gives 3.0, 7.32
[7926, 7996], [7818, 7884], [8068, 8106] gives 1.1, 7.25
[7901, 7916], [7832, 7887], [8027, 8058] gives 0.7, 7.07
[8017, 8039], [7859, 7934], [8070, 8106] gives 1.4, 7.28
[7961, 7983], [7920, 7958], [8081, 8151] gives -1.2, 7.09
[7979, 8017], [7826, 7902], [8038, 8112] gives 1.2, 7.26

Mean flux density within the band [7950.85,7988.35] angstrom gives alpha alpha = 7.4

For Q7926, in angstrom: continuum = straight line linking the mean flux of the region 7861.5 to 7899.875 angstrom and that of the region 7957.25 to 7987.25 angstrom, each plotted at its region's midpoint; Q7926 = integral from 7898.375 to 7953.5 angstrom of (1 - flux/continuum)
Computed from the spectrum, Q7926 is 2.4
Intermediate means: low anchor 7.05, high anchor 7.49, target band 6.96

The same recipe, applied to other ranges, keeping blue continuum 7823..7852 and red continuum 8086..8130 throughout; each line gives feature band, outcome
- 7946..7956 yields 0.2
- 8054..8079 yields 0.8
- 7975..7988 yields -1.0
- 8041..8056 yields 0.3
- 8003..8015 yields 1.2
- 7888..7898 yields -0.1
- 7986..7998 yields 1.1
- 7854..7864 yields 1.0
